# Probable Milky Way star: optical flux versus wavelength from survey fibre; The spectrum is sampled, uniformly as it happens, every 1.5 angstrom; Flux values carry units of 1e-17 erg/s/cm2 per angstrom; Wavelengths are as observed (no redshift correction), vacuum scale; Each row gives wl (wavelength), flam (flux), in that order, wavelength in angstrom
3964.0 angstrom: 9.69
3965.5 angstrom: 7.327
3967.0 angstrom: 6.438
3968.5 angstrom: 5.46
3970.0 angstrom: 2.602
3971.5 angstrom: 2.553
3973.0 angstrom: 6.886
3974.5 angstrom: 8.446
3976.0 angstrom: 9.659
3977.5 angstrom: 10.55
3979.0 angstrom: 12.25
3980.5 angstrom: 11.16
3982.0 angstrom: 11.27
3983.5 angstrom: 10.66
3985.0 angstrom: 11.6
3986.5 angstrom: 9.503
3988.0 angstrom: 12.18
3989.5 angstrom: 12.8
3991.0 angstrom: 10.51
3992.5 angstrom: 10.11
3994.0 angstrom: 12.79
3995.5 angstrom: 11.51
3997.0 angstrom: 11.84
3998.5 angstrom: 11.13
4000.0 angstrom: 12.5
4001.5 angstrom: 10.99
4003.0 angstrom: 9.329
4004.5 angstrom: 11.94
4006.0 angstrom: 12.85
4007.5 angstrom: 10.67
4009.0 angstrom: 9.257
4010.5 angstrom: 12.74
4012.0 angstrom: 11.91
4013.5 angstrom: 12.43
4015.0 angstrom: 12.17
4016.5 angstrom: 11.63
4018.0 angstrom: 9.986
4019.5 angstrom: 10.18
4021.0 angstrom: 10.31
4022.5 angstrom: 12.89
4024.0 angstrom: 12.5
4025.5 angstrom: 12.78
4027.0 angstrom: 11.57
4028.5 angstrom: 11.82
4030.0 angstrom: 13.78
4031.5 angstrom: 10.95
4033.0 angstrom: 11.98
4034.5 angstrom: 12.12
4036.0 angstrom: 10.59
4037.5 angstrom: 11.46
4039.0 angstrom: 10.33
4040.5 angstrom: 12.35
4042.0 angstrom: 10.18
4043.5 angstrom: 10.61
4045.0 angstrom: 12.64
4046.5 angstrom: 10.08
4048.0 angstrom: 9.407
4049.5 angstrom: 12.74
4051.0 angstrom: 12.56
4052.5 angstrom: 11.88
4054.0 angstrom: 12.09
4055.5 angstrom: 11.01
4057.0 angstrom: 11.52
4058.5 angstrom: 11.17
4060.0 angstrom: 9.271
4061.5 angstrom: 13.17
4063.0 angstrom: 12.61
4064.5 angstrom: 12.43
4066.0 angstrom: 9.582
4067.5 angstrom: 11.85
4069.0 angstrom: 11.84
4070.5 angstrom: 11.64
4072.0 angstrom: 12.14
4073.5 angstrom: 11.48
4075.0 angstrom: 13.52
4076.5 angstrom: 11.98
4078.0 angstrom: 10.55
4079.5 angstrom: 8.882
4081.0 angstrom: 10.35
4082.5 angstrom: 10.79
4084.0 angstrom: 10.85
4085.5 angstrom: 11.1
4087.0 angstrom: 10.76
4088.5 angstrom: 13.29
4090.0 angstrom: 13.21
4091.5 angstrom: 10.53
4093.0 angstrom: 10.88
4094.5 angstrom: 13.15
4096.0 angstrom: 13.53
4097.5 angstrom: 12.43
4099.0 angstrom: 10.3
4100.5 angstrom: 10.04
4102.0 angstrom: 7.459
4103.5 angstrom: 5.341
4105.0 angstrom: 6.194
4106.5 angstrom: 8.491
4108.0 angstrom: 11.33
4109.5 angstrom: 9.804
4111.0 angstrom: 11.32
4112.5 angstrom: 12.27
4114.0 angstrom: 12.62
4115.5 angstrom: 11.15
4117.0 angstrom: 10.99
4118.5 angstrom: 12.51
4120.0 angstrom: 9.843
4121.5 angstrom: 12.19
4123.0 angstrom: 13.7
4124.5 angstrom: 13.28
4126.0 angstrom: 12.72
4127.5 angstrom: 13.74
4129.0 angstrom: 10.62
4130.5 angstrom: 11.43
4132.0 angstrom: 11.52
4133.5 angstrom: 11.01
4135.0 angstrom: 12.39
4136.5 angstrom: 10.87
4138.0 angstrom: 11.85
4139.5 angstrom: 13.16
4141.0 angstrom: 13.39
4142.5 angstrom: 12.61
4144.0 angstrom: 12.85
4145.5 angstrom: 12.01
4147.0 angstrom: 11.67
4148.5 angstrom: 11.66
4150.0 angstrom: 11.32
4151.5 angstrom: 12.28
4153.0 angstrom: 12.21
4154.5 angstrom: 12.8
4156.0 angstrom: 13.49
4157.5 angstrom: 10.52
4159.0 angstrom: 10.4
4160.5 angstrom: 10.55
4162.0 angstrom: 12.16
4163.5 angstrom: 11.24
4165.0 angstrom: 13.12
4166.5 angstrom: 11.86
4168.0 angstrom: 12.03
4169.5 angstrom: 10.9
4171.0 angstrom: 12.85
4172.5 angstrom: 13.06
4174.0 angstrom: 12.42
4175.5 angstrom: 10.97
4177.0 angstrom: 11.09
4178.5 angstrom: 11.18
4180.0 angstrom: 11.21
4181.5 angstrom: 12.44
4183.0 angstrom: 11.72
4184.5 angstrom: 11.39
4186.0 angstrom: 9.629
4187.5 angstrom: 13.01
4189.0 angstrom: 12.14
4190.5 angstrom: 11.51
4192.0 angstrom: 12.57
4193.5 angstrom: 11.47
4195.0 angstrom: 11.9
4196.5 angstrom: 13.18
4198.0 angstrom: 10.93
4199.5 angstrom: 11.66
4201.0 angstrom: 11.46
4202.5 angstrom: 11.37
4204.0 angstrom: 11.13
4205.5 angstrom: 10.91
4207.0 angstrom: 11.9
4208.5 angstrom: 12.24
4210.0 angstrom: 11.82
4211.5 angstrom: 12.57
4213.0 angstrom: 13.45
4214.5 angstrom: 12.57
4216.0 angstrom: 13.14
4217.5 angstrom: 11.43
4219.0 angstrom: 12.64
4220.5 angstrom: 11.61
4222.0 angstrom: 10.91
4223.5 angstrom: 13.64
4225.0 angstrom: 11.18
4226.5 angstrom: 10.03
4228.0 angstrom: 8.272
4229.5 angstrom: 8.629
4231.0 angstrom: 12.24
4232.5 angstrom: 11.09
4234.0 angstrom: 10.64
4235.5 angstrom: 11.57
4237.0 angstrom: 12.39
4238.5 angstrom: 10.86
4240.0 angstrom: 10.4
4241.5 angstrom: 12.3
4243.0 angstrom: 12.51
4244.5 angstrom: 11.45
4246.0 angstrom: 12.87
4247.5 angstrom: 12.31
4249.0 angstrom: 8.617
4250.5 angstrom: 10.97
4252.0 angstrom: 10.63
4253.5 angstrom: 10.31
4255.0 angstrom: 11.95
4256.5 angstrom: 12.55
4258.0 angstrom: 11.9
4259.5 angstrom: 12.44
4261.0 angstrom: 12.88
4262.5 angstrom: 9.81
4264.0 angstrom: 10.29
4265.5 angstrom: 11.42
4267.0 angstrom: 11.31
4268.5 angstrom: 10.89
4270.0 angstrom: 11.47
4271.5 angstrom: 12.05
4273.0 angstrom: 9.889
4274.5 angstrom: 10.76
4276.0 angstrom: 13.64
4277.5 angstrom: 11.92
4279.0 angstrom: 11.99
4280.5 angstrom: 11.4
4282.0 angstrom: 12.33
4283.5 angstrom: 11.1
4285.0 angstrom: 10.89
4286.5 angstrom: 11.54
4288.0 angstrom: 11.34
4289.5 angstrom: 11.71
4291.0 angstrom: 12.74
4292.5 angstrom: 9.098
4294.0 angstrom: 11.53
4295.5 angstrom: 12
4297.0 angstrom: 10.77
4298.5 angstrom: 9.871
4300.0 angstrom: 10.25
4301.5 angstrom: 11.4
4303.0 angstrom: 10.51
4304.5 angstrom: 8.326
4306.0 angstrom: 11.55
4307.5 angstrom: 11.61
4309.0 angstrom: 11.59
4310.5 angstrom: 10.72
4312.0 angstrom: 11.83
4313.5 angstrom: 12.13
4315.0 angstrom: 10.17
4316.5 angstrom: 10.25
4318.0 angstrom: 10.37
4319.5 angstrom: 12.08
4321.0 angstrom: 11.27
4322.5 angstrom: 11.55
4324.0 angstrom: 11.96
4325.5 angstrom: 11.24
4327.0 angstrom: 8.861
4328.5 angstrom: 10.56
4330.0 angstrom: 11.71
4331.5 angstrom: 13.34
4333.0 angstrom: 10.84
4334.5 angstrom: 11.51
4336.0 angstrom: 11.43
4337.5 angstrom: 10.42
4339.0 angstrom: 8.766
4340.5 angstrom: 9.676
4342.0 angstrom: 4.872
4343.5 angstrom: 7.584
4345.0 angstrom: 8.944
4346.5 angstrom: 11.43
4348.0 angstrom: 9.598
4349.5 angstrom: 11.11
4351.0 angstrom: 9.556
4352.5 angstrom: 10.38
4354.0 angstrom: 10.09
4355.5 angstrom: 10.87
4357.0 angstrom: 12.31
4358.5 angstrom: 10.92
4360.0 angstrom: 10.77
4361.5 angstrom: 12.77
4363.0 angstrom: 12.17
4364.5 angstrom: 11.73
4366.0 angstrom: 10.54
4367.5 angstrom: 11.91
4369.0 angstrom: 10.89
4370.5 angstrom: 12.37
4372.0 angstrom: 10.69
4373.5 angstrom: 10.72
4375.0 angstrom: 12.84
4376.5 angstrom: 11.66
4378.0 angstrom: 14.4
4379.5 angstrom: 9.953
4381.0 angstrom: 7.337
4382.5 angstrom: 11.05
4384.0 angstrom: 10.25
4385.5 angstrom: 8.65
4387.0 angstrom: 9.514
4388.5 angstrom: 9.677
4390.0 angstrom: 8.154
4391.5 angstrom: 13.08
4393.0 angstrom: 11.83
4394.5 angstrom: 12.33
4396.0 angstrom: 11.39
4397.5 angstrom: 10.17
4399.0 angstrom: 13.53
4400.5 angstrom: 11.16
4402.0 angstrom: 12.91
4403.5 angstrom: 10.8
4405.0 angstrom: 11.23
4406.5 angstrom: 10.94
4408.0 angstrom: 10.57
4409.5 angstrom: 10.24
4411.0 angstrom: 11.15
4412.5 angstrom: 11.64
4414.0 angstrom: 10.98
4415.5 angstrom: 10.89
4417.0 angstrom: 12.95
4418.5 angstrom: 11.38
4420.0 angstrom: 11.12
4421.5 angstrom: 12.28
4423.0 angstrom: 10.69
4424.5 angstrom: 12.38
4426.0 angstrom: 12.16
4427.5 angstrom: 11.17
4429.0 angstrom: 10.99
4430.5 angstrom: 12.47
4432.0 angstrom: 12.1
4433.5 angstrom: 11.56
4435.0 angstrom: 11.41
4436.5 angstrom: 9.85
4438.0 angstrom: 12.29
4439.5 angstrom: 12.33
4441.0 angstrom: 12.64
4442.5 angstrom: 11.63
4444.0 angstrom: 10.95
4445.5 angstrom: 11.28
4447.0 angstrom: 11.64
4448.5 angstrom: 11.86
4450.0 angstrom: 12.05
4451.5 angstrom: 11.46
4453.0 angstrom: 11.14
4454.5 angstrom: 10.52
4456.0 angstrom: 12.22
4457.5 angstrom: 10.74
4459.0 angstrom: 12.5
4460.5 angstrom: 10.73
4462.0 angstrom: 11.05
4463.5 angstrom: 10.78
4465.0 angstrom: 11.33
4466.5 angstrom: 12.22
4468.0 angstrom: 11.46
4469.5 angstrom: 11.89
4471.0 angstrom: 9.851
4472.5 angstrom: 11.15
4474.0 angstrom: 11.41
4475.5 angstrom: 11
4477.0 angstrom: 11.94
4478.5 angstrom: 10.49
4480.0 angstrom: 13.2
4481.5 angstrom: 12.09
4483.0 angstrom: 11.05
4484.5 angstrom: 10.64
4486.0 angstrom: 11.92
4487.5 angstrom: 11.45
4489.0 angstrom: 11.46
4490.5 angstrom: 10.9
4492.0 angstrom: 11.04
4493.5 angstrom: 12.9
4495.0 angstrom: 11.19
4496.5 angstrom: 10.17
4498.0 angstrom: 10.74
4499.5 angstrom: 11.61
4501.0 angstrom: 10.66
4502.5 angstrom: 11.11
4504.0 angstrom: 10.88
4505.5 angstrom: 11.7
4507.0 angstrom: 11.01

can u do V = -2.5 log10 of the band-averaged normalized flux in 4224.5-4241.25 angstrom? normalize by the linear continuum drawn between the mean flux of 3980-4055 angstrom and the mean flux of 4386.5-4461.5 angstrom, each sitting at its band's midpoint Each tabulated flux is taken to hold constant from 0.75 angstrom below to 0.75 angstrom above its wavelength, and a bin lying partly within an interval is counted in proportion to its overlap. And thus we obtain 0.07 mag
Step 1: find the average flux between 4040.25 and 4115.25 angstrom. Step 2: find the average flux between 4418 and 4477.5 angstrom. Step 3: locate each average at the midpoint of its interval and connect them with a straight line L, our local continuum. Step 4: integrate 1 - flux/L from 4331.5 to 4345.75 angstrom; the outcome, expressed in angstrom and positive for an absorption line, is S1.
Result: 2.29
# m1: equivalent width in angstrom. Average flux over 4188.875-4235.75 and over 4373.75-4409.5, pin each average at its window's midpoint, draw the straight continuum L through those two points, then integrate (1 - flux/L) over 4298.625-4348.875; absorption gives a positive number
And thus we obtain 3.1 angstrom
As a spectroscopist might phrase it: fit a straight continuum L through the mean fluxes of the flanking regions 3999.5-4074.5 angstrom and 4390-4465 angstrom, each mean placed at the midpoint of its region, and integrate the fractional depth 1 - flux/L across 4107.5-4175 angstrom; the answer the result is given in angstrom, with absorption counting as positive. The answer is -2.5 angstrom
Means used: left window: 11.5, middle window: 11.9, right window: 11.5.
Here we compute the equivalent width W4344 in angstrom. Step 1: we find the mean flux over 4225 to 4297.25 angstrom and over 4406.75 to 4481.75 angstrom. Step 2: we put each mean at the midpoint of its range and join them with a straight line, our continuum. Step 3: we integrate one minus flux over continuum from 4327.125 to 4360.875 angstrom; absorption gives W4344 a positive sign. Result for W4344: 3.2 angstrom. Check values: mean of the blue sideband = 11.3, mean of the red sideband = 11.5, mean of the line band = 10.3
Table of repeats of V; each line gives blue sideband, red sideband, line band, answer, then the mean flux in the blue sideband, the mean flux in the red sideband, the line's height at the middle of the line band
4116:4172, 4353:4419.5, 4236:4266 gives 0.02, 12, 11.2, 11.6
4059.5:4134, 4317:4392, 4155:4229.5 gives -0.06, 11.2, 10.7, 11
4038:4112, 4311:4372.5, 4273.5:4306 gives -0.04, 11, 10.8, 10.8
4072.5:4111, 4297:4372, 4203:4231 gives -0.08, 10.7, 10.7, 10.7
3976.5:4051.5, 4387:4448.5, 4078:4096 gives 0.01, 11.4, 11.4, 11.4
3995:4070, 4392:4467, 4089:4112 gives 0.12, 11.5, 11.5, 11.5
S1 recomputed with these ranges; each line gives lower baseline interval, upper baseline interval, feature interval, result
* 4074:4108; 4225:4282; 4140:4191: -4.4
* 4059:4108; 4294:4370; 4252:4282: -2.0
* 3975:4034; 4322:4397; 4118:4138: -1.4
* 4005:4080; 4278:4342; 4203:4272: -2.2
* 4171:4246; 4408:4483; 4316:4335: 0.6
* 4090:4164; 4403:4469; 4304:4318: 0.6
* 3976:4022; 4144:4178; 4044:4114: 2.9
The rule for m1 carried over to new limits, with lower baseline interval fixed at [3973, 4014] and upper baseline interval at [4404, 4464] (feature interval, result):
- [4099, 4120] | 2.32 angstrom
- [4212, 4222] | -0.95 angstrom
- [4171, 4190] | -0.80 angstrom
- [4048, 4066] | -0.80 angstrom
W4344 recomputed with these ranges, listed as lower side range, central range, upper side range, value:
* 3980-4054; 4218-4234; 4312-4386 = 0.0 angstrom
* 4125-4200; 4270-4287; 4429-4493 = 0.2 angstrom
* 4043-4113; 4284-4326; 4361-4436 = 0.5 angstrom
